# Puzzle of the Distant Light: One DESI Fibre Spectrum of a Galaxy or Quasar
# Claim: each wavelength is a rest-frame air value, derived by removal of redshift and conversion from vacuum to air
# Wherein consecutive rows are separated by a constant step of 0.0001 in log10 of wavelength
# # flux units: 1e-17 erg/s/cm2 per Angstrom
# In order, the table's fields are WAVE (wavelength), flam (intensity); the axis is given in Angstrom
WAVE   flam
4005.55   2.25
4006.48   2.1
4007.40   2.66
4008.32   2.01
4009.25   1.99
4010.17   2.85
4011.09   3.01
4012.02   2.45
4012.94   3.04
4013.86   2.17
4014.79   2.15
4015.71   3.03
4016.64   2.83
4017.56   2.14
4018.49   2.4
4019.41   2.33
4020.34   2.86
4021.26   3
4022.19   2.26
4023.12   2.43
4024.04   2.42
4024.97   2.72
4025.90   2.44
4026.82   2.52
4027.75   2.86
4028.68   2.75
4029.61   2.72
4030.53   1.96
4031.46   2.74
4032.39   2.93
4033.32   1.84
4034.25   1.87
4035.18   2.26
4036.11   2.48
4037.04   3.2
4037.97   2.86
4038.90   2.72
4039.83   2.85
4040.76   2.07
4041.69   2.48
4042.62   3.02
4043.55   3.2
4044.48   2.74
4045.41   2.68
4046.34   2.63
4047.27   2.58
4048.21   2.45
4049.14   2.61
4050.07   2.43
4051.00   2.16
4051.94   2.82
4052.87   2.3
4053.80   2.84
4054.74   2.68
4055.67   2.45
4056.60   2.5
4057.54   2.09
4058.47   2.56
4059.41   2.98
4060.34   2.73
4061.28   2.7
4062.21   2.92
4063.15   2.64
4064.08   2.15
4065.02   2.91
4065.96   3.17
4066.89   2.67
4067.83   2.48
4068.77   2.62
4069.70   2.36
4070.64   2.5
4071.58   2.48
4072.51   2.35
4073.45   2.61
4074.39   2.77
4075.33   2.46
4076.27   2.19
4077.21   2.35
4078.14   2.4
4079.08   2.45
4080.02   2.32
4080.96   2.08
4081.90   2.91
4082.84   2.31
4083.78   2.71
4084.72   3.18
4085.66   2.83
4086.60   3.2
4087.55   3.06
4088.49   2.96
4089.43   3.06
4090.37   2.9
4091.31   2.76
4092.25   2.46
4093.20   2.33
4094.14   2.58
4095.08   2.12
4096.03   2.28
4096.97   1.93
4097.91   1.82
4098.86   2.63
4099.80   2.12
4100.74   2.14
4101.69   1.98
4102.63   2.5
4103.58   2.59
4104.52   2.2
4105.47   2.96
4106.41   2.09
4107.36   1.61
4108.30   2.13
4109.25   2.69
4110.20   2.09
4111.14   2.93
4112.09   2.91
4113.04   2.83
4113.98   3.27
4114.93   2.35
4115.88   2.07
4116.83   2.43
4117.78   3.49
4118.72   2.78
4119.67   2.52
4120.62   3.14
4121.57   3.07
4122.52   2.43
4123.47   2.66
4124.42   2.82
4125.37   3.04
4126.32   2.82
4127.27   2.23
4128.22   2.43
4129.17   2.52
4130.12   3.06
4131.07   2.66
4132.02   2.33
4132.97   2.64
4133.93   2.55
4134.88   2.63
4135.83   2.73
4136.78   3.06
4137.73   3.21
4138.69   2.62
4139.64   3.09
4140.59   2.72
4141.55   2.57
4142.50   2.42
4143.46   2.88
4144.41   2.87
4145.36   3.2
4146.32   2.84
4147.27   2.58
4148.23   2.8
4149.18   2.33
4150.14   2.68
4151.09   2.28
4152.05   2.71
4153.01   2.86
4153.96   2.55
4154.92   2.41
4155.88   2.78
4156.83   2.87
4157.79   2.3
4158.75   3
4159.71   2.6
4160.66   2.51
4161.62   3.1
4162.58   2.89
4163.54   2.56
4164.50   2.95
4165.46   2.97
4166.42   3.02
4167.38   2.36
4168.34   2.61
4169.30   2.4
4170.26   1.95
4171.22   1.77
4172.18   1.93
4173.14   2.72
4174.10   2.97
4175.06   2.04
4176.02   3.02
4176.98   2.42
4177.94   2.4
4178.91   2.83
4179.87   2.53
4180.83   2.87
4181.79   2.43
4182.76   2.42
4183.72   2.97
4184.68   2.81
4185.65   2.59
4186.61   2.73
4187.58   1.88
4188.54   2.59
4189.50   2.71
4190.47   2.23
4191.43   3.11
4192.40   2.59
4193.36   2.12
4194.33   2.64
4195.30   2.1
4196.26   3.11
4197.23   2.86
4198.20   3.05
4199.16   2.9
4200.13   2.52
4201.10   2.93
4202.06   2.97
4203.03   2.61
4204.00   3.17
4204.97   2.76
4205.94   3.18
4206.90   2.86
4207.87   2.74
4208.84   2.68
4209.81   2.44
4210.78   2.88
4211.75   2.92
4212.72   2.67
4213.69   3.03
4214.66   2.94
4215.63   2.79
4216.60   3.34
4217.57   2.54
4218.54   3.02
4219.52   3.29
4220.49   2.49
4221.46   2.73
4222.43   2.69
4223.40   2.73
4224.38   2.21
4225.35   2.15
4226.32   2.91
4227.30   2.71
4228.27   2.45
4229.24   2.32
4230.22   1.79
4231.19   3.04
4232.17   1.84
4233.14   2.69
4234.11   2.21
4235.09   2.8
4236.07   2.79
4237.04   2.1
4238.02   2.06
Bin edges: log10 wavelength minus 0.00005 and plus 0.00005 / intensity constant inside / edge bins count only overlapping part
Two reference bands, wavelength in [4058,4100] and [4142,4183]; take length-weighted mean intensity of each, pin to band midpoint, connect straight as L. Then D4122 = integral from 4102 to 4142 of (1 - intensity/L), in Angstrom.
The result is -0.8 Angstrom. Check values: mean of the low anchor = 2.58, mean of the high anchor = 2.62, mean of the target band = 2.65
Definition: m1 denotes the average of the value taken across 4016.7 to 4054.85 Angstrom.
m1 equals 2.57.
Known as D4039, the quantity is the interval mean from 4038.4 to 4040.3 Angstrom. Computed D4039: 2.78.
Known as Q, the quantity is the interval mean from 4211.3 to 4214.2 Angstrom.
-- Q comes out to 2.87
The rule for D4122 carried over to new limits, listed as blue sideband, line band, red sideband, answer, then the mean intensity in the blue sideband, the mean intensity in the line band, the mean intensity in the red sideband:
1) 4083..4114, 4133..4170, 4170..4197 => -2.8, 2.53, 2.72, 2.53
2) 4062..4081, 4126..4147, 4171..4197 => -1.6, 2.52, 2.73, 2.55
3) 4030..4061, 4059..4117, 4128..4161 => 1.9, 2.57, 2.54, 2.7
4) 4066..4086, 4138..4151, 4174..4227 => -0.5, 2.54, 2.73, 2.71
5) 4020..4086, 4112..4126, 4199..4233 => -0.8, 2.58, 2.78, 2.72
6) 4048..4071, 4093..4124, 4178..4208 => 1.8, 2.59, 2.48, 2.7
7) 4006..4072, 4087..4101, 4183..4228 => 0.7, 2.57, 2.48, 2.73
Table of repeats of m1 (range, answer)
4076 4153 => 2.61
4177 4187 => 2.65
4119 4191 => 2.65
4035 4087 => 2.61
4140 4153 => 2.69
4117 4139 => 2.75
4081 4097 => 2.68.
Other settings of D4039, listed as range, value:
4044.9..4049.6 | 2.59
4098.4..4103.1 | 2.28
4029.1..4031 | 2.36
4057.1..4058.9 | 2.33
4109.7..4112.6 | 2.64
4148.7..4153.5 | 2.57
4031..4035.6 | 2.33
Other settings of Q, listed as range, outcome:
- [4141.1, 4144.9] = 2.69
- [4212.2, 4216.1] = 2.86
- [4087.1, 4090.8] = 3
